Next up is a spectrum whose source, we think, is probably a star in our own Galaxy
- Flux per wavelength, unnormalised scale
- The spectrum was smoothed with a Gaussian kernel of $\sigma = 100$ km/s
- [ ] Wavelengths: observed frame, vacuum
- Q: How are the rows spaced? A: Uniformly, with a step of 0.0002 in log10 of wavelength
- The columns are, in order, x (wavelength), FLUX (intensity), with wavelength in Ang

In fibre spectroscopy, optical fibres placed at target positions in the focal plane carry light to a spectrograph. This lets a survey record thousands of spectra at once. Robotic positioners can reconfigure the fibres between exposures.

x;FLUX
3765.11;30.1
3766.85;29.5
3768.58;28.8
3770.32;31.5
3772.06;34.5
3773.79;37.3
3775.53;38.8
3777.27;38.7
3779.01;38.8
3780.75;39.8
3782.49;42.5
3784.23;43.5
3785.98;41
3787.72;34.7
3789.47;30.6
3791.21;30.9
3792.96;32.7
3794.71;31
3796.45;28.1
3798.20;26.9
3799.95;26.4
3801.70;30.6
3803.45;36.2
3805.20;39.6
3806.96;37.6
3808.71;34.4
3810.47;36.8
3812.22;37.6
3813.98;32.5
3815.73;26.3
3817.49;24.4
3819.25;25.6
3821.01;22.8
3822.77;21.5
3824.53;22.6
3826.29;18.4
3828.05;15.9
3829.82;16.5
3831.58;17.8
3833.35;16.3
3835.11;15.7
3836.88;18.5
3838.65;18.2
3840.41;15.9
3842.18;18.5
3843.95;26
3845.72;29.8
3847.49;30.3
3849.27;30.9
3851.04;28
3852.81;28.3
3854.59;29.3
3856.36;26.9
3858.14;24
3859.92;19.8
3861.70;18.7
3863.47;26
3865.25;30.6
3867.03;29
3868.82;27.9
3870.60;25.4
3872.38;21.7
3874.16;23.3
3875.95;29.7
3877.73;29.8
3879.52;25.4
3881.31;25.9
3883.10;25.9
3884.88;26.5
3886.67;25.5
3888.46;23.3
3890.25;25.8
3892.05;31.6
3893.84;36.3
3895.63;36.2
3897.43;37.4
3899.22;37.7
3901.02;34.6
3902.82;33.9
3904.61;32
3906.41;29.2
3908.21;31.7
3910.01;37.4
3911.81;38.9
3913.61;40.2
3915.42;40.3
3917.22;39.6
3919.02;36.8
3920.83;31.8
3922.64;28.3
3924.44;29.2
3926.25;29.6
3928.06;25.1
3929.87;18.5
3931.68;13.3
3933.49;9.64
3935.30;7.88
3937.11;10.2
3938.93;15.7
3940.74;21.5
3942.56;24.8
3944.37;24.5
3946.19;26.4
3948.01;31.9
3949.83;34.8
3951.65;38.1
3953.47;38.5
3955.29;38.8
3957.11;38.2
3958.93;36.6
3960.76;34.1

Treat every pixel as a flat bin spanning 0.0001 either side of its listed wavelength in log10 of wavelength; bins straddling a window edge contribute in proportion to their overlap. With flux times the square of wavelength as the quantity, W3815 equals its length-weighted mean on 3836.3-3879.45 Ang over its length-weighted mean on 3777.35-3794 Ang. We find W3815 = 0.71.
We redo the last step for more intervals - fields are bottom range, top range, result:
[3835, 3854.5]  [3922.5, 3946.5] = 0.86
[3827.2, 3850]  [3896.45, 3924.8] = 1.75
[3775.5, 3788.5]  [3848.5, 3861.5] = 0.69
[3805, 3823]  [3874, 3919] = 1.09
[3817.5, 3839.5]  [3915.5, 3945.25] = 1.27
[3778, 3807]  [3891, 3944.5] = 0.89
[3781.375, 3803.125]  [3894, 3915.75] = 1.13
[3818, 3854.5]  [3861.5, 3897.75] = 1.29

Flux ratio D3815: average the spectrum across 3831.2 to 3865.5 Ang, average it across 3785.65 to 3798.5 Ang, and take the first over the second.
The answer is 0.74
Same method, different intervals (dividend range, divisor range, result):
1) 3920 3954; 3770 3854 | 0.82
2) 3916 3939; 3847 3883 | 0.88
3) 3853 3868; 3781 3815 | 0.74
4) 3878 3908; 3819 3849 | 1.47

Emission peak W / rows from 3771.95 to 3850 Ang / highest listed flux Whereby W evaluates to 43.5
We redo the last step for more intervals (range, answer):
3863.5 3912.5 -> 38.9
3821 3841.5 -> 22.8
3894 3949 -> 40.3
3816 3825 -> 25.6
